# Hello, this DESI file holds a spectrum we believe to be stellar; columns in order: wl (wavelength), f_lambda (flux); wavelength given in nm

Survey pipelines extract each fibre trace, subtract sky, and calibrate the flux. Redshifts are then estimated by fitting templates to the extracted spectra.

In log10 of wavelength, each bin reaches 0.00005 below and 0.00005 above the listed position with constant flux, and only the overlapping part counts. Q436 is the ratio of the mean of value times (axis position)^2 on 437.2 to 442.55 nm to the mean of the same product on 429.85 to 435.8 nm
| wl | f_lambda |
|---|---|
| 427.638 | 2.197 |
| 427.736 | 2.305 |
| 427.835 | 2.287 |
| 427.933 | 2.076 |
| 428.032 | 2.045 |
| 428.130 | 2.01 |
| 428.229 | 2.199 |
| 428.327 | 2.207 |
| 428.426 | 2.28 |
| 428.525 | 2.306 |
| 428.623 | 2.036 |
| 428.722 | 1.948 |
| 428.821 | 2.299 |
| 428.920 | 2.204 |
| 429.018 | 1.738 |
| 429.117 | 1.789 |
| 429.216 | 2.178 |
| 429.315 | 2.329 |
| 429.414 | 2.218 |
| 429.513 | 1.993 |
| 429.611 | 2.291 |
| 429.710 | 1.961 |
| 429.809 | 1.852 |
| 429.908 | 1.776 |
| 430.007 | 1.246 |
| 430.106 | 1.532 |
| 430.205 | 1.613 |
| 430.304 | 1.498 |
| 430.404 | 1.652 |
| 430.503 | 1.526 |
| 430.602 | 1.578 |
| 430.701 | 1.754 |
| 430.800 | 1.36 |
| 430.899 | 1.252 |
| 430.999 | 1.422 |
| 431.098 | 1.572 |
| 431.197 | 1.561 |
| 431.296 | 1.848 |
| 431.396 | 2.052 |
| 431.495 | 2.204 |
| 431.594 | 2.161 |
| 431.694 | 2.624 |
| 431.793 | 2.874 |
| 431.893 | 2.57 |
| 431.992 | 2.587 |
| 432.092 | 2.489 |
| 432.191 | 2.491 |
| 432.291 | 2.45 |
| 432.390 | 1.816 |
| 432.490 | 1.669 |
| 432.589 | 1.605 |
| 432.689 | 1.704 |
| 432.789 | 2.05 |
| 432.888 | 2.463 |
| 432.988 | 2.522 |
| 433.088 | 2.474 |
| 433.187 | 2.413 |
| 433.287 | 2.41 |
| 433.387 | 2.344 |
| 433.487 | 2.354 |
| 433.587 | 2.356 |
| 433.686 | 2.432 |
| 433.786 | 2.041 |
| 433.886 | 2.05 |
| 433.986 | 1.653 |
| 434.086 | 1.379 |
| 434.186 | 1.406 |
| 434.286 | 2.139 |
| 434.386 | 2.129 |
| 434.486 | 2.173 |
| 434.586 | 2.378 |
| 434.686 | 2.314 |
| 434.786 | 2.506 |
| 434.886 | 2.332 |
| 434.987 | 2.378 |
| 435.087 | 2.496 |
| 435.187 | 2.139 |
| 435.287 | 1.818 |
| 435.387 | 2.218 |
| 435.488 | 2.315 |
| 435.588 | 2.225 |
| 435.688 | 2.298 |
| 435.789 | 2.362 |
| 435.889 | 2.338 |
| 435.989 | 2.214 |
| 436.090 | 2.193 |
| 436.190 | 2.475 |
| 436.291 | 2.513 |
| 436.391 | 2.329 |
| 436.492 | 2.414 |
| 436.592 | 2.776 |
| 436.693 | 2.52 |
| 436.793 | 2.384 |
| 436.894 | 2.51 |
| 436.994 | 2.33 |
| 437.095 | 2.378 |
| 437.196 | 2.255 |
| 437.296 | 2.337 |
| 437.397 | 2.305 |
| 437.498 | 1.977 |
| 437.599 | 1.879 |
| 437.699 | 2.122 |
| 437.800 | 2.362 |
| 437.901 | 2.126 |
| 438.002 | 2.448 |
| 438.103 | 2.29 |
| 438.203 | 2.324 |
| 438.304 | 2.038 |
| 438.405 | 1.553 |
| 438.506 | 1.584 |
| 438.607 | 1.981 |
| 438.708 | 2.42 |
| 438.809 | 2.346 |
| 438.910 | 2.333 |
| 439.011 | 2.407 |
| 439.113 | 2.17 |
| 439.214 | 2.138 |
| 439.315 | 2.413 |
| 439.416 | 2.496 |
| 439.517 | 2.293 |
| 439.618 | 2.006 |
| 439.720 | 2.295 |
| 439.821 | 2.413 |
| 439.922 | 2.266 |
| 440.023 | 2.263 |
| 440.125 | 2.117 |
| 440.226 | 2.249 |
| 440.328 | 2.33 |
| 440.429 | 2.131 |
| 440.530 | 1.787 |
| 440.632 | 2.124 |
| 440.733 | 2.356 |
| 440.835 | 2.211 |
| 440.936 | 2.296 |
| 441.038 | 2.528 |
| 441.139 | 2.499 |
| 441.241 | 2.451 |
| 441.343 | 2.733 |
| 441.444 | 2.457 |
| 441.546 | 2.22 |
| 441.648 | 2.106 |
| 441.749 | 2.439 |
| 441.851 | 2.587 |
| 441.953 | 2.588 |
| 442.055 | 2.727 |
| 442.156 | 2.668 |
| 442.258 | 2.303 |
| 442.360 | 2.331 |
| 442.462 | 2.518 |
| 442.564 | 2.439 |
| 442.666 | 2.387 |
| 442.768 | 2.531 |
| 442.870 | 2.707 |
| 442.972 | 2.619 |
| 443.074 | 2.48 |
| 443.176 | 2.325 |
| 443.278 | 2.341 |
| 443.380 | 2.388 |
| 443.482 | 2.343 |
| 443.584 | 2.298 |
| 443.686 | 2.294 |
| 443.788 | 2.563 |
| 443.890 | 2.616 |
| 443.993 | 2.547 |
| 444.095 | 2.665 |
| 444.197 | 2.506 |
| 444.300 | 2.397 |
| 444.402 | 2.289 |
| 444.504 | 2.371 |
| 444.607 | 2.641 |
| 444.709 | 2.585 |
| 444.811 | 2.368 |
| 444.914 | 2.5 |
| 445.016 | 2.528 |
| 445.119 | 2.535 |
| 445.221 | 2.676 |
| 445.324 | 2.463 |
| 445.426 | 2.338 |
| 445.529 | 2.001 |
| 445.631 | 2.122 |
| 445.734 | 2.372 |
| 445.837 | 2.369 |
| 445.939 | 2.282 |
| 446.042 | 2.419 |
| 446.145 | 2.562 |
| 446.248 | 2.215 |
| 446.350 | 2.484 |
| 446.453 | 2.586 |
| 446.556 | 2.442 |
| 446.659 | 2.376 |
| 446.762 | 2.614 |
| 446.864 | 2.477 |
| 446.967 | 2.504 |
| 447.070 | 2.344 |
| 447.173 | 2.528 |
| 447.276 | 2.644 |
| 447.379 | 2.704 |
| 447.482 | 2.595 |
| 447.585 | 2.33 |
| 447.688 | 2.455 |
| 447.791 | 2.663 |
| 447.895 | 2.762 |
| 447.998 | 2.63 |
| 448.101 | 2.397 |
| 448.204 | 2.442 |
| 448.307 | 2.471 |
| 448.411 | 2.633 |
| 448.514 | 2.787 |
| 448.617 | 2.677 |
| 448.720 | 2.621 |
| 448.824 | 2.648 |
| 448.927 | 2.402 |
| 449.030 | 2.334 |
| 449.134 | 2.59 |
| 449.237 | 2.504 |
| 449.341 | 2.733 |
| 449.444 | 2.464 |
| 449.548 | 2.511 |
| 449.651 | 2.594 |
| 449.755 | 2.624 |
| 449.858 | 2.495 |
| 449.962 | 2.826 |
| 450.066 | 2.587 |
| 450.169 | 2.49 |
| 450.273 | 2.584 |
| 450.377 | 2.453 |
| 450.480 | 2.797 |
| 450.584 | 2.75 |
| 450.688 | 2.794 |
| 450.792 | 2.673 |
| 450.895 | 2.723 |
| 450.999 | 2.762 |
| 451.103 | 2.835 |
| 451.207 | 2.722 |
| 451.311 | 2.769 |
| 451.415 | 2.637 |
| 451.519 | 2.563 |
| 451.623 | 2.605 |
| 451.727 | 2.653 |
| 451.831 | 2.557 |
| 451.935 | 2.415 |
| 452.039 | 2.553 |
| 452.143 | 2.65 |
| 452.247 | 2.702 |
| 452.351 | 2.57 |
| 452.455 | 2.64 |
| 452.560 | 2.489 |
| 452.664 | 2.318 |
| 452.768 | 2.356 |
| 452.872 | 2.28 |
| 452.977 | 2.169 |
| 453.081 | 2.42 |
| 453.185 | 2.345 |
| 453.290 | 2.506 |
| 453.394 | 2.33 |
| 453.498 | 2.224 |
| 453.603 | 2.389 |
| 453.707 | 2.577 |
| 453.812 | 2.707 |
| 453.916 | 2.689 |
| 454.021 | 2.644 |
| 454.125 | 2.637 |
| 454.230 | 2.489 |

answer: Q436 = 1.15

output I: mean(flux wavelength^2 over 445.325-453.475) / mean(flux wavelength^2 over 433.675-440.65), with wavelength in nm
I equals 1.21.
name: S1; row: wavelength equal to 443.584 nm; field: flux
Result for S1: 2.298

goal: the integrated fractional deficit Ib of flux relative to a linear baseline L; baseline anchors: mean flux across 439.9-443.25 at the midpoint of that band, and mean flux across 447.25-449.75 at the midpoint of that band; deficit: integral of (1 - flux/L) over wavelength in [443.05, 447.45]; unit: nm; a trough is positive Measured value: 0.07 nm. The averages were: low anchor 2.39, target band 2.45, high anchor 2.57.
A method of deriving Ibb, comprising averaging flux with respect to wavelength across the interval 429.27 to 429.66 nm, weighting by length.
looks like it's 2.21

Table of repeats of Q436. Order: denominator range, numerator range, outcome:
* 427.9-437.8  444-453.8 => 1.28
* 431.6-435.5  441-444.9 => 1.16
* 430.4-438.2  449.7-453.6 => 1.28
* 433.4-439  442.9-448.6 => 1.16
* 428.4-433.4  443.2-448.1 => 1.31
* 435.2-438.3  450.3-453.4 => 1.20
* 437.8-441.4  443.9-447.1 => 1.12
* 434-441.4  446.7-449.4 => 1.19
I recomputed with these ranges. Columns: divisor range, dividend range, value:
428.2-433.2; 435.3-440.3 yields 1.17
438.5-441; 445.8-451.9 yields 1.20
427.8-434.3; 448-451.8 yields 1.41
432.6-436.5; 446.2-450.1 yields 1.22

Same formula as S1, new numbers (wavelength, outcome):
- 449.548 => 2.511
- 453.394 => 2.33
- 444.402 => 2.289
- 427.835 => 2.287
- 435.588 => 2.225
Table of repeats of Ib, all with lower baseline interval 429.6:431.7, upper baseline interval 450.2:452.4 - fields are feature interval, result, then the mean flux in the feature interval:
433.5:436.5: -0.45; 2.2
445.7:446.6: 0.00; 2.41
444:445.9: -0.05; 2.43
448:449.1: -0.01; 2.55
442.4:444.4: -0.15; 2.47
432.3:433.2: -0.14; 2.08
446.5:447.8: -0.02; 2.51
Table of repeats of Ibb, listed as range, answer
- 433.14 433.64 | 2.38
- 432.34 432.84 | 1.77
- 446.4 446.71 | 2.46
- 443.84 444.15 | 2.61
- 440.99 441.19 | 2.52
